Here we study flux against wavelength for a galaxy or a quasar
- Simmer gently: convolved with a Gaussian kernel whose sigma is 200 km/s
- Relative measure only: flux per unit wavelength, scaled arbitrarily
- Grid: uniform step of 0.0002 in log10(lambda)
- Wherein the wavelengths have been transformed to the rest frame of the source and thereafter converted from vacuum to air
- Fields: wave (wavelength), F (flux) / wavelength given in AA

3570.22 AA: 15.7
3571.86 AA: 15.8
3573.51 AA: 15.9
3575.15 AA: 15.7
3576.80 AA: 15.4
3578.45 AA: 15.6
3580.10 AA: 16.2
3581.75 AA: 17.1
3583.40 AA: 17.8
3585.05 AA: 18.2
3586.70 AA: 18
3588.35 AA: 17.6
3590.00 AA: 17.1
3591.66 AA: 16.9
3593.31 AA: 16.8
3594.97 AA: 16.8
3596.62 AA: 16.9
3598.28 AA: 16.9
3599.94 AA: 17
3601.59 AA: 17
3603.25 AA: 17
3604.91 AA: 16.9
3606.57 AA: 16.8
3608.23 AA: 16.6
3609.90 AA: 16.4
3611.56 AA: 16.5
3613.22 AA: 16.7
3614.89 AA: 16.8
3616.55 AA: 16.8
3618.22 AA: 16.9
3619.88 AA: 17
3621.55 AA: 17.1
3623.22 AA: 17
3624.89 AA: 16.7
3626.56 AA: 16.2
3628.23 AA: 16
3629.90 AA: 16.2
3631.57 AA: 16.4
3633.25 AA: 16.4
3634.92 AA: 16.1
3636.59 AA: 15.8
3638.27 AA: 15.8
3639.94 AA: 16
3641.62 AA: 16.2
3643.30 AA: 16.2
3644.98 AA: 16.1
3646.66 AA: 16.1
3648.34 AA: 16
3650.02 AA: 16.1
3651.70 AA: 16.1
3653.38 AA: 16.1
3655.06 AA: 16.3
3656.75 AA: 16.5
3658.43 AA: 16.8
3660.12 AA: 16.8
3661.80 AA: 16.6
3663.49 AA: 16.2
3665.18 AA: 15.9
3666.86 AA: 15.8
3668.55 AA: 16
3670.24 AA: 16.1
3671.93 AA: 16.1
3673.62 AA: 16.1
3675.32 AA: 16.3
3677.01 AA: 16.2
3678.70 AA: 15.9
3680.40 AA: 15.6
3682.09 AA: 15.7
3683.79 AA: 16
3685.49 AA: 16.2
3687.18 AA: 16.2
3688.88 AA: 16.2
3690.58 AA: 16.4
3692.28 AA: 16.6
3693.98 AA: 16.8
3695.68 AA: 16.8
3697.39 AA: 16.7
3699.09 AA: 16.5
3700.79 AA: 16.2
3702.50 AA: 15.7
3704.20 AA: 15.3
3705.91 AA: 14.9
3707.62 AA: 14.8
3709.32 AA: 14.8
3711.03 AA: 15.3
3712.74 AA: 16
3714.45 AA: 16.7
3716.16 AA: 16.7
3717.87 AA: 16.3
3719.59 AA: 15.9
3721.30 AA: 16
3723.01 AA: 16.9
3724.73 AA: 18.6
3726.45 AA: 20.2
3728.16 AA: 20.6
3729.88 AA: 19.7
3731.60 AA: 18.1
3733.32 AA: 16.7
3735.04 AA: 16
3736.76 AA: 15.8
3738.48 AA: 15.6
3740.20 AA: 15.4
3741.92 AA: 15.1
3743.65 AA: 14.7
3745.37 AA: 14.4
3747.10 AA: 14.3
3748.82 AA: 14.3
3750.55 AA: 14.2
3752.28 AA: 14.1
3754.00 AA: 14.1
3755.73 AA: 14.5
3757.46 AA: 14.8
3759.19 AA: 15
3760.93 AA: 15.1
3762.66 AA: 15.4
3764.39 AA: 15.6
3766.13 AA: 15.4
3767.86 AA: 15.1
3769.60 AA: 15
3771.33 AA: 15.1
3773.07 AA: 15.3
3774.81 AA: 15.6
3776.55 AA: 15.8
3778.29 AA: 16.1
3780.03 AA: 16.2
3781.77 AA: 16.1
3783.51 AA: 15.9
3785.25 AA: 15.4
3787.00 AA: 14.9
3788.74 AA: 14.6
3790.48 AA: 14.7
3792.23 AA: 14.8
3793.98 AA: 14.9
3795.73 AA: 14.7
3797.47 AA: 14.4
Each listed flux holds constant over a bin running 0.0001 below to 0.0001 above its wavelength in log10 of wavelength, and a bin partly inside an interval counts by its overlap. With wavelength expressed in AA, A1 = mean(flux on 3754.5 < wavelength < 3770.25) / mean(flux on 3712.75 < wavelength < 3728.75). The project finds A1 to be 0.87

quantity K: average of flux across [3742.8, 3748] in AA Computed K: 14.5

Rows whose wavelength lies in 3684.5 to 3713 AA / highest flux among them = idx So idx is 16.8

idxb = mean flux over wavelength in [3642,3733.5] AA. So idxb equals 16.4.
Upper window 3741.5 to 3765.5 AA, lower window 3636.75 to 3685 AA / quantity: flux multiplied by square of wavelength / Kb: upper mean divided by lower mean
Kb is 1.0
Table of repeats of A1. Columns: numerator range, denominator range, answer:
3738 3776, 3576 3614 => 0.88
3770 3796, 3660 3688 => 0.95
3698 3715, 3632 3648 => 0.97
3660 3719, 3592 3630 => 0.96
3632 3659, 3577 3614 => 0.95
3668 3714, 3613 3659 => 0.98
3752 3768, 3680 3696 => 0.92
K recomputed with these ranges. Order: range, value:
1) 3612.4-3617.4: 16.8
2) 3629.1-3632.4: 16.3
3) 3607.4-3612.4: 16.5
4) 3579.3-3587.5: 17.5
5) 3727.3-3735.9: 18.2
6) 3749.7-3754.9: 14.1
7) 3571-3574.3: 15.8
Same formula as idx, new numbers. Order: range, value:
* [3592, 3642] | 17.1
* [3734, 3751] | 16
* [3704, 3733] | 20.6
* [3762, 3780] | 16.1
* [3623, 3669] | 17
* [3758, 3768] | 15.6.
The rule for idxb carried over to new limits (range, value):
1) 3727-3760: 15.7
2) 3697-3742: 16.6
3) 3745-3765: 14.6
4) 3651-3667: 16.3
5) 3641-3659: 16.2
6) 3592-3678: 16.4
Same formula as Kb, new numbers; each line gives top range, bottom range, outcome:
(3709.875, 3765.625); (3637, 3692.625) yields 1.03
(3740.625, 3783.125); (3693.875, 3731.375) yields 0.93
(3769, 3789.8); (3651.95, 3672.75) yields 1.02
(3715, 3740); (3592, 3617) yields 1.10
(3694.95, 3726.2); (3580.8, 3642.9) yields 1.02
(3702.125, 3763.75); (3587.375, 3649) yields 1.02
